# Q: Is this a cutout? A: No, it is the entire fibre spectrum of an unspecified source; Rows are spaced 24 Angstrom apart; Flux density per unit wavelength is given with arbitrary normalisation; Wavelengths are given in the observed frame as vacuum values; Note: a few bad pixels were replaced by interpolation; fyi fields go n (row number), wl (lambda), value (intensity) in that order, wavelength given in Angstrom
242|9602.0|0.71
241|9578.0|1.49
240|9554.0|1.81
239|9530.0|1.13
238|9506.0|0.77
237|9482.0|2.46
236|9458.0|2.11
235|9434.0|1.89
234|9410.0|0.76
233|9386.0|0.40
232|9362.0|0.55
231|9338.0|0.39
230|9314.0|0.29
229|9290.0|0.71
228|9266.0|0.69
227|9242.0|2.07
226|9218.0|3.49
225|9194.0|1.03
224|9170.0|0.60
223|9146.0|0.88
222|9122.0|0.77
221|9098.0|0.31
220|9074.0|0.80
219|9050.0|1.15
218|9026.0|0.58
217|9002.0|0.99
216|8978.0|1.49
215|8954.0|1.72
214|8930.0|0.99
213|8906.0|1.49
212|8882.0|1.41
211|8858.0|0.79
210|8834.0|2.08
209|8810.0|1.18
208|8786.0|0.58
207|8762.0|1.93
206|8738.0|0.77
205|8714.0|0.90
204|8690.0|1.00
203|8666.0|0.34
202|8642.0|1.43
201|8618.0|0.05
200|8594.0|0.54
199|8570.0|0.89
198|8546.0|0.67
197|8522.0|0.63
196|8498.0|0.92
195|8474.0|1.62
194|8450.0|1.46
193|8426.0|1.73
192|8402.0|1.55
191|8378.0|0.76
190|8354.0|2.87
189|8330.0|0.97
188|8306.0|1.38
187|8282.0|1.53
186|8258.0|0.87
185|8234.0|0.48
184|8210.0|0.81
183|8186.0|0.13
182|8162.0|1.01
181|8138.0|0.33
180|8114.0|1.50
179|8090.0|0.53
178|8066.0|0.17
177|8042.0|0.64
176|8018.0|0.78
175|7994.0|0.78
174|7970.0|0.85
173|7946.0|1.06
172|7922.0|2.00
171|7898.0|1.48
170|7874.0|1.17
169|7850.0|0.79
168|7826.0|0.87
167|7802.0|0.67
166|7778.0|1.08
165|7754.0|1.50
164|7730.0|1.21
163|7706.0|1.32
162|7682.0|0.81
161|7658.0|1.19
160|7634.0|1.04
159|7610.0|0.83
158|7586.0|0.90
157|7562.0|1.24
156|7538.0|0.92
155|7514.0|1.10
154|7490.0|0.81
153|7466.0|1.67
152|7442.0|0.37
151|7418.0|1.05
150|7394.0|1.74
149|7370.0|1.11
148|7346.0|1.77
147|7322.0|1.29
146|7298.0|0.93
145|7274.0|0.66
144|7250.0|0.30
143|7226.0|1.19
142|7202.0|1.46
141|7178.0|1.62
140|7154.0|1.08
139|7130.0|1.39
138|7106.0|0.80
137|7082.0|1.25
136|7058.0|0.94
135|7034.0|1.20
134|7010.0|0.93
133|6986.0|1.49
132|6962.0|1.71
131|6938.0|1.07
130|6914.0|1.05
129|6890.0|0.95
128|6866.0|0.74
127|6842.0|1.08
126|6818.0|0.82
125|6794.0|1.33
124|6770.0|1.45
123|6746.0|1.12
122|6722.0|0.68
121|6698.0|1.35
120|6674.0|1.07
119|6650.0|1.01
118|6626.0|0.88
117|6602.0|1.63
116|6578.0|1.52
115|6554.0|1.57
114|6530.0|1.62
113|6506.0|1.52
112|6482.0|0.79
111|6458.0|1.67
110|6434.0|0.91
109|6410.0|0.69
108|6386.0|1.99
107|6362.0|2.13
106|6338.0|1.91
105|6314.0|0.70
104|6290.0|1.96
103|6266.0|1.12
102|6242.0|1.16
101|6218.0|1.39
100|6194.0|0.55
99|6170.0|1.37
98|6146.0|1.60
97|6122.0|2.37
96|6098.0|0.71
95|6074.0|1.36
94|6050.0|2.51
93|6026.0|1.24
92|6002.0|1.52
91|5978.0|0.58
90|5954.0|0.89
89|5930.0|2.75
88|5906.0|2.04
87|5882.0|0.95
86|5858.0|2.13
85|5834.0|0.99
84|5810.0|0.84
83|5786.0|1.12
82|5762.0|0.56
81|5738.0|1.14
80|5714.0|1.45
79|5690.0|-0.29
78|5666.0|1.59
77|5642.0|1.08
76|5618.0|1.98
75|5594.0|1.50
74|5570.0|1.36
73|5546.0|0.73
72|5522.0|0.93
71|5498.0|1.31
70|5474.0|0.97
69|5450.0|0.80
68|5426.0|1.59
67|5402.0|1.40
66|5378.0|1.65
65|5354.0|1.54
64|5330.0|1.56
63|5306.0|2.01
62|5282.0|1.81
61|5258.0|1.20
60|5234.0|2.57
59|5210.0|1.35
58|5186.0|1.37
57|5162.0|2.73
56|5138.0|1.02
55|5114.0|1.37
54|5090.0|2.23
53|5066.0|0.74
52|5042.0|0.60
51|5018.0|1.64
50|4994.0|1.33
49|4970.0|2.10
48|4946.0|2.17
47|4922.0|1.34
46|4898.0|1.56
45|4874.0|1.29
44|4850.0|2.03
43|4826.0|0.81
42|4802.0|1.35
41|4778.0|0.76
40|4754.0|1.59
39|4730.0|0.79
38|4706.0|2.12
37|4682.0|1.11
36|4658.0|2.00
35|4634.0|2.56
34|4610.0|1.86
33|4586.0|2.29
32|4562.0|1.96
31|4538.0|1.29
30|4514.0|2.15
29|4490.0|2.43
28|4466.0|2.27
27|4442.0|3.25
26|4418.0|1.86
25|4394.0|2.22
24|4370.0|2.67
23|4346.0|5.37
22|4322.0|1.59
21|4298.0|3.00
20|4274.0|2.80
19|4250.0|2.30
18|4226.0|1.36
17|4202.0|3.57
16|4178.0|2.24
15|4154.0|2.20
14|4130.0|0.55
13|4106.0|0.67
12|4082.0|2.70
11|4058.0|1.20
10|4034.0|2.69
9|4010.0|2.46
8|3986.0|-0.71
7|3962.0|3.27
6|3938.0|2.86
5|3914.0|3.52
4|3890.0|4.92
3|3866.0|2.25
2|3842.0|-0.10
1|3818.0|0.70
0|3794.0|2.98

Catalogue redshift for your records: 1.47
